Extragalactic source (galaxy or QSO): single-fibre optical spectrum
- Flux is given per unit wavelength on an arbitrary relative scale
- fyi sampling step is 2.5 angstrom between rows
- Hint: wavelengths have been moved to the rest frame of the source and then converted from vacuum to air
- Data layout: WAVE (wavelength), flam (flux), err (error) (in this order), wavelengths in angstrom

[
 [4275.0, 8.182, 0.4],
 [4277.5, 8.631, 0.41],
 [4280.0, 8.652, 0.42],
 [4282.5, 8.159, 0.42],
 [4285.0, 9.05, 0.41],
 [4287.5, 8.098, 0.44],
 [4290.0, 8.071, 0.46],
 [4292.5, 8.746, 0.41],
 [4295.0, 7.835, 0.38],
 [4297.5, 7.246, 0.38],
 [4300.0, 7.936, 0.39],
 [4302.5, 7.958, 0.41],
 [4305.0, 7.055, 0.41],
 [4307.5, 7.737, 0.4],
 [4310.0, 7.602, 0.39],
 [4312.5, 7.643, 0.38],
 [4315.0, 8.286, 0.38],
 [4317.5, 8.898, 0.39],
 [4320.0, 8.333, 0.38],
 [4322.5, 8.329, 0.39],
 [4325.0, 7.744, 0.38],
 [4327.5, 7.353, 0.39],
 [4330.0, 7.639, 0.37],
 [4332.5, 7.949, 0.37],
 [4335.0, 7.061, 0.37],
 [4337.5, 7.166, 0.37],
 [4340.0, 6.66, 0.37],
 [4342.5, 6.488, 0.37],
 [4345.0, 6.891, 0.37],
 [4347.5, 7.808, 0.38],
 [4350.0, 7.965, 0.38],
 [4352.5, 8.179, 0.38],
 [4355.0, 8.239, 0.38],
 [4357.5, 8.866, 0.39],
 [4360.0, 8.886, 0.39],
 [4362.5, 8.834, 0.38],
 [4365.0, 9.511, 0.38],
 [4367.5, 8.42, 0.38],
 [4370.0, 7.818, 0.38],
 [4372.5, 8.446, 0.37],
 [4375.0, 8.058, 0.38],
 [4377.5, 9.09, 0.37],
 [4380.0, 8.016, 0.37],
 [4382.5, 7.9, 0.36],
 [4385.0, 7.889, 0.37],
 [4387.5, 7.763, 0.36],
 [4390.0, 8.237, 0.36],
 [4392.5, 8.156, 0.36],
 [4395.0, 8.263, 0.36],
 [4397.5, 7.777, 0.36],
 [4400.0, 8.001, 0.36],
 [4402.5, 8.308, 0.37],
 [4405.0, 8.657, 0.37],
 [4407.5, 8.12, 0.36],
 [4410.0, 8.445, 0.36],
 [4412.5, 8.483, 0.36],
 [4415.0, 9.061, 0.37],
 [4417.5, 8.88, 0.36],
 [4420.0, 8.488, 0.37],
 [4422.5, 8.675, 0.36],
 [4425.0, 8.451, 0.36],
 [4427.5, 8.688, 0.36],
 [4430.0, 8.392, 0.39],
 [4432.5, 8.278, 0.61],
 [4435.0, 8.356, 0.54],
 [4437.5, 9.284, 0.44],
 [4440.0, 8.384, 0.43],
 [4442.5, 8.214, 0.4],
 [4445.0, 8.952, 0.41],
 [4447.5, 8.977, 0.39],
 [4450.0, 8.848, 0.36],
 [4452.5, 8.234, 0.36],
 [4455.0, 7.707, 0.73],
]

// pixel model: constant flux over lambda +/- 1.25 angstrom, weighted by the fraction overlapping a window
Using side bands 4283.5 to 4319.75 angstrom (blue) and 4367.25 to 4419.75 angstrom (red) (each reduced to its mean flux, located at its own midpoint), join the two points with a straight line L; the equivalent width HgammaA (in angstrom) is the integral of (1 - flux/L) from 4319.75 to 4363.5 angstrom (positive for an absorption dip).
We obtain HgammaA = 1.90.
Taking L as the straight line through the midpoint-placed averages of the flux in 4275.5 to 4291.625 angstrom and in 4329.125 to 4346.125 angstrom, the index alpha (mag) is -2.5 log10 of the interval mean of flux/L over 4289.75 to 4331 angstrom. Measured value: -0.019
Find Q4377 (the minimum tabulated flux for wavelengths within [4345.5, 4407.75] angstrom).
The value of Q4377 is 7.763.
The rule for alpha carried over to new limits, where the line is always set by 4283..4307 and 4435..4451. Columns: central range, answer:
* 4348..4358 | 0.01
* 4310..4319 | -0.01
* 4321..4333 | 0.05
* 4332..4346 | 0.18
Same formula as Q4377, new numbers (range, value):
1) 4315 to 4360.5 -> 6.488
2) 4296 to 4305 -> 7.055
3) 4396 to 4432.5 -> 7.777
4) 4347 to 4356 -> 7.808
